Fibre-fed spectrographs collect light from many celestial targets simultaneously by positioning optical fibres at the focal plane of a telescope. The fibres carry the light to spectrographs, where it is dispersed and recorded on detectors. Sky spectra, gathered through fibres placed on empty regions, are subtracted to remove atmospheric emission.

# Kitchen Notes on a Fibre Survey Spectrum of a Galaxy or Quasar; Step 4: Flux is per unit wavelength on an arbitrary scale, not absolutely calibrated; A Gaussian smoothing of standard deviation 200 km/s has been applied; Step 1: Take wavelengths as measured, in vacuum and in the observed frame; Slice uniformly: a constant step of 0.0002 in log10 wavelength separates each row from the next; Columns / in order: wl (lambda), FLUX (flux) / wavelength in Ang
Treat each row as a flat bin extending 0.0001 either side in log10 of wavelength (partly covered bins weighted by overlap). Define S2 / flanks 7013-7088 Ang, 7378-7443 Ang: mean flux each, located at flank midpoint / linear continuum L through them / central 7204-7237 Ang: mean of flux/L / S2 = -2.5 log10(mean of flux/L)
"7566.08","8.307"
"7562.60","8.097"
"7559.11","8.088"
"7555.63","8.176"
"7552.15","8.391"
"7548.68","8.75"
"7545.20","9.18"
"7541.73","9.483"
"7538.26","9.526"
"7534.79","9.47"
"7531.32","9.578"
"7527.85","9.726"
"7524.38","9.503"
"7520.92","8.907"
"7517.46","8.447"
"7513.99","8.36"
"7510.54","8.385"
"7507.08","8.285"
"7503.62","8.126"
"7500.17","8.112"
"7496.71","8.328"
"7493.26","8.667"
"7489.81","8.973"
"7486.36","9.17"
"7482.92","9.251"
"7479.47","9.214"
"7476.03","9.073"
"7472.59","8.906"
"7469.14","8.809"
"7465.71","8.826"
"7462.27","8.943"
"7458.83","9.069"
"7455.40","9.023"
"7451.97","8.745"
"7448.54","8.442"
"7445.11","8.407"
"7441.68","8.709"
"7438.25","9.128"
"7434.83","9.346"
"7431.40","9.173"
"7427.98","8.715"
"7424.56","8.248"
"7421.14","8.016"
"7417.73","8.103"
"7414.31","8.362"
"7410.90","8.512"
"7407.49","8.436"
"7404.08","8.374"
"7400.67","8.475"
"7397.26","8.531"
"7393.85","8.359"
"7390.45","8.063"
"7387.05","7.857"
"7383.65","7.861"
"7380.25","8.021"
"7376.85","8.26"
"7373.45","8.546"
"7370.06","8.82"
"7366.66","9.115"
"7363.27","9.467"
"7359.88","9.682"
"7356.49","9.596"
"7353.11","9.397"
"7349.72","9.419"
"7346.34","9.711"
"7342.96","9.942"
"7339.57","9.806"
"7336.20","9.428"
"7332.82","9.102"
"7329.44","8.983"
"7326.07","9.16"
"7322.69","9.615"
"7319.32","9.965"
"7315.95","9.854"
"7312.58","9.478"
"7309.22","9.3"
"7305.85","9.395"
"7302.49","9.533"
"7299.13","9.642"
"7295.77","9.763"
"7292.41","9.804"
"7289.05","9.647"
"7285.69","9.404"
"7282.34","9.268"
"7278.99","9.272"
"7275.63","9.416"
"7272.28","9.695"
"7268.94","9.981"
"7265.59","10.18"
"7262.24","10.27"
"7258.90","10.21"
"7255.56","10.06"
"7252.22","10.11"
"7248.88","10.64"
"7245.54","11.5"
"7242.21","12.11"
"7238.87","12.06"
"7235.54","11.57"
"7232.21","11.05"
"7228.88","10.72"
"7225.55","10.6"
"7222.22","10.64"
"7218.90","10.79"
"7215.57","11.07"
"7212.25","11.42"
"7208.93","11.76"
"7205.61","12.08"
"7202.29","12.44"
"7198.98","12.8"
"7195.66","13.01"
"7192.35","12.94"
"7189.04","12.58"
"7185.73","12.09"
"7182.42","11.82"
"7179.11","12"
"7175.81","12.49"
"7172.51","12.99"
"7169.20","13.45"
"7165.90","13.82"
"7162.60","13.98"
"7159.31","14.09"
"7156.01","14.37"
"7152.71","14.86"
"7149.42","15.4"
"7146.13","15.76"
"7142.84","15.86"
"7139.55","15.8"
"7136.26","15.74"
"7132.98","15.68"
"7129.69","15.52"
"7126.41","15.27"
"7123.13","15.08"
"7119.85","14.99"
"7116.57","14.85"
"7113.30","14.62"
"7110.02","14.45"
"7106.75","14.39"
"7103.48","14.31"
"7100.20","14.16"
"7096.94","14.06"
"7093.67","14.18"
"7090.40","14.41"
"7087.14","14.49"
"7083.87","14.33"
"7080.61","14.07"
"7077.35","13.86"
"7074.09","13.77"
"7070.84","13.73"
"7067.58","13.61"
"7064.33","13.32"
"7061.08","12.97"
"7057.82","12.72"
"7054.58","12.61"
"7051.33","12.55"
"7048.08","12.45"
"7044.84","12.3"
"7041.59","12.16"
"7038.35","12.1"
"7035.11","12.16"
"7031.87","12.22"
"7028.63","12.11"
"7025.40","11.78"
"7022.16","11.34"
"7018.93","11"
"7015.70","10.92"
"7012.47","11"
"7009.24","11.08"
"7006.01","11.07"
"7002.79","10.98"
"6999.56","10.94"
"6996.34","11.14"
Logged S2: -0.05 mag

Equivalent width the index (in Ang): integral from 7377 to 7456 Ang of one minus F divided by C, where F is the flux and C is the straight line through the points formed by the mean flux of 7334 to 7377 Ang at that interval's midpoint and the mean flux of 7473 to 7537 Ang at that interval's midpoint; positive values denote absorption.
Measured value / 6.0 Ang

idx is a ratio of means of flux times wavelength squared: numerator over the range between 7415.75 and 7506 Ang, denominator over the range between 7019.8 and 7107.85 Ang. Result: 0.74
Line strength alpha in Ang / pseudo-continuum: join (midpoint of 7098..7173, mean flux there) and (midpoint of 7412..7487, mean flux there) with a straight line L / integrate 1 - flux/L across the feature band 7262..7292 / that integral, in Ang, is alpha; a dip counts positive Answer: 6.0 Ang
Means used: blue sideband 14.8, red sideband 8.8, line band 9.66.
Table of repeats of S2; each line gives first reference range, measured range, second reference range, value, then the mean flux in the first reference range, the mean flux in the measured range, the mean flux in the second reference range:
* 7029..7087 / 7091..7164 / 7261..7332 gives -0.23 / 13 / 14.9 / 9.59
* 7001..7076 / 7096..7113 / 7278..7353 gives -0.23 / 12.2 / 14.3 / 9.52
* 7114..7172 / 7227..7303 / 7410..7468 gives 0.20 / 14.9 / 10.3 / 8.7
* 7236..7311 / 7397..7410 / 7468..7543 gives 0.12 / 10.1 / 8.45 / 8.92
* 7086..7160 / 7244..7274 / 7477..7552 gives 0.24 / 14.9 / 10.3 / 8.92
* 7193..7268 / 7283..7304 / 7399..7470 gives 0.09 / 11.2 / 9.62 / 8.66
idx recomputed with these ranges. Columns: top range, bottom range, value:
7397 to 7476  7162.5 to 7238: 0.77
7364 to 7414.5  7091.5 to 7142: 0.61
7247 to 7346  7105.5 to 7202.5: 0.71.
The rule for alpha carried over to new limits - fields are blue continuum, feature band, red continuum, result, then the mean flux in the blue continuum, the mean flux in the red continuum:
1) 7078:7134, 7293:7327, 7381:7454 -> 3.21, 14.6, 8.47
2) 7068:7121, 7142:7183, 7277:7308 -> -4.12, 14.3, 9.52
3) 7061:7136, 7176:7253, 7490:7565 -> 7.22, 14.4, 8.74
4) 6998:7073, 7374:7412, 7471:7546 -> 5.66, 12.1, 8.94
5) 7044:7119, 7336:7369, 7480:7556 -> 3.65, 13.8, 8.87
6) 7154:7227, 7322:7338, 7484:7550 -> 2.47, 12.4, 8.9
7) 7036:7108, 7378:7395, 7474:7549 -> 3.65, 13.5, 8.94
